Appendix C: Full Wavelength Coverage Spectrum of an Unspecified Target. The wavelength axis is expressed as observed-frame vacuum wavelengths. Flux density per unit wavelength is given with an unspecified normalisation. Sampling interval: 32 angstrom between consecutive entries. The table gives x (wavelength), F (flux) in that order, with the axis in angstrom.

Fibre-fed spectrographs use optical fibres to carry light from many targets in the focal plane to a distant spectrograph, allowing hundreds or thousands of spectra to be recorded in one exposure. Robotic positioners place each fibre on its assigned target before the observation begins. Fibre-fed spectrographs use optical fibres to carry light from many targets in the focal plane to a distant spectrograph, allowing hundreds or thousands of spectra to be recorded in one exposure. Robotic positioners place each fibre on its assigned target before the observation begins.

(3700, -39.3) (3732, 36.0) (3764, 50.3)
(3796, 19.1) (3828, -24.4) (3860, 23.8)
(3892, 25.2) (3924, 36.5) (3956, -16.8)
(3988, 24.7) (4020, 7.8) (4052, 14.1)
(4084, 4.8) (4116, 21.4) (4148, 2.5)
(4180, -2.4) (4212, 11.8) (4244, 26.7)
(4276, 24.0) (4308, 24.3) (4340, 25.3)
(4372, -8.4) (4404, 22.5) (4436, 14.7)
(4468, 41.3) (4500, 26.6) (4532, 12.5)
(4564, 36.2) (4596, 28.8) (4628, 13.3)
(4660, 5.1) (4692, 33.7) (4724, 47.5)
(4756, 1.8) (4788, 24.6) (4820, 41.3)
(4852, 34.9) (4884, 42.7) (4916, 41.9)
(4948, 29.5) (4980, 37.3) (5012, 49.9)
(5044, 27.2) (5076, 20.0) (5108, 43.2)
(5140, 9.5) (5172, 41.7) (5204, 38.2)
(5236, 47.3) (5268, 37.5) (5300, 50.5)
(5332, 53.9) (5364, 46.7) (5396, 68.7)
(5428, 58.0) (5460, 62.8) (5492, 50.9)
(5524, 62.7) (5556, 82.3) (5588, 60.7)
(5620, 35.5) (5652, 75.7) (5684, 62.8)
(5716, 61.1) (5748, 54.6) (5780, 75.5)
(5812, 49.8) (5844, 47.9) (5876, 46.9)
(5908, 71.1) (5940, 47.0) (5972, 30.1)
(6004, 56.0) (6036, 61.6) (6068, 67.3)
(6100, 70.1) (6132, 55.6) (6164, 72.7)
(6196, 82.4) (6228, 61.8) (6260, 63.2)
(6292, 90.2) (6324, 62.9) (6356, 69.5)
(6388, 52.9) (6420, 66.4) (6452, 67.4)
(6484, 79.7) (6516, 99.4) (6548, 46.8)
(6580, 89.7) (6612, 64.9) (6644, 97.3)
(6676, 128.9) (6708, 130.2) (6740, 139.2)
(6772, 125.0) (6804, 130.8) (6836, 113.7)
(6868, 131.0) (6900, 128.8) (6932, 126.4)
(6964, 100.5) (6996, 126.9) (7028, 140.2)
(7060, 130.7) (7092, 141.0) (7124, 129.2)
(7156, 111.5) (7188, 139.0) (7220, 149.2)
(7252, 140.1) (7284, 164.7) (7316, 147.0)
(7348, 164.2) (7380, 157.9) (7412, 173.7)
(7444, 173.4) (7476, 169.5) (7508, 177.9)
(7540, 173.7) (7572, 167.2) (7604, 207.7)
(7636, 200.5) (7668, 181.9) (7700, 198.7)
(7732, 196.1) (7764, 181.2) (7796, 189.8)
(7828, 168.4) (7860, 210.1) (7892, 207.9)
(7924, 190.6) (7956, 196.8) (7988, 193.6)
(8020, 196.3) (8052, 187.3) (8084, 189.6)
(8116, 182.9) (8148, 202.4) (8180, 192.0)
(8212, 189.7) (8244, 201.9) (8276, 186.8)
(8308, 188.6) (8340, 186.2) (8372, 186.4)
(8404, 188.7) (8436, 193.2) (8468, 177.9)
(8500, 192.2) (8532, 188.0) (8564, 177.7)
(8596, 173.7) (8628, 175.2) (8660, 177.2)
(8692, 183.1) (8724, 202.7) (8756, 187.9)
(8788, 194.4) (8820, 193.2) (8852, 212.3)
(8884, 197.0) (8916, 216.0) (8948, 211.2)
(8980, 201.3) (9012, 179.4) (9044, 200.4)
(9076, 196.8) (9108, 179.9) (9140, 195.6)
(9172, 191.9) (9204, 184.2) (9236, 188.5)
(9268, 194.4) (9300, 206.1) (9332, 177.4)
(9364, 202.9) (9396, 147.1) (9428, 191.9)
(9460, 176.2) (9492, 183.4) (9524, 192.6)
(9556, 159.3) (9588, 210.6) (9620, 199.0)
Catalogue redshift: 0.665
